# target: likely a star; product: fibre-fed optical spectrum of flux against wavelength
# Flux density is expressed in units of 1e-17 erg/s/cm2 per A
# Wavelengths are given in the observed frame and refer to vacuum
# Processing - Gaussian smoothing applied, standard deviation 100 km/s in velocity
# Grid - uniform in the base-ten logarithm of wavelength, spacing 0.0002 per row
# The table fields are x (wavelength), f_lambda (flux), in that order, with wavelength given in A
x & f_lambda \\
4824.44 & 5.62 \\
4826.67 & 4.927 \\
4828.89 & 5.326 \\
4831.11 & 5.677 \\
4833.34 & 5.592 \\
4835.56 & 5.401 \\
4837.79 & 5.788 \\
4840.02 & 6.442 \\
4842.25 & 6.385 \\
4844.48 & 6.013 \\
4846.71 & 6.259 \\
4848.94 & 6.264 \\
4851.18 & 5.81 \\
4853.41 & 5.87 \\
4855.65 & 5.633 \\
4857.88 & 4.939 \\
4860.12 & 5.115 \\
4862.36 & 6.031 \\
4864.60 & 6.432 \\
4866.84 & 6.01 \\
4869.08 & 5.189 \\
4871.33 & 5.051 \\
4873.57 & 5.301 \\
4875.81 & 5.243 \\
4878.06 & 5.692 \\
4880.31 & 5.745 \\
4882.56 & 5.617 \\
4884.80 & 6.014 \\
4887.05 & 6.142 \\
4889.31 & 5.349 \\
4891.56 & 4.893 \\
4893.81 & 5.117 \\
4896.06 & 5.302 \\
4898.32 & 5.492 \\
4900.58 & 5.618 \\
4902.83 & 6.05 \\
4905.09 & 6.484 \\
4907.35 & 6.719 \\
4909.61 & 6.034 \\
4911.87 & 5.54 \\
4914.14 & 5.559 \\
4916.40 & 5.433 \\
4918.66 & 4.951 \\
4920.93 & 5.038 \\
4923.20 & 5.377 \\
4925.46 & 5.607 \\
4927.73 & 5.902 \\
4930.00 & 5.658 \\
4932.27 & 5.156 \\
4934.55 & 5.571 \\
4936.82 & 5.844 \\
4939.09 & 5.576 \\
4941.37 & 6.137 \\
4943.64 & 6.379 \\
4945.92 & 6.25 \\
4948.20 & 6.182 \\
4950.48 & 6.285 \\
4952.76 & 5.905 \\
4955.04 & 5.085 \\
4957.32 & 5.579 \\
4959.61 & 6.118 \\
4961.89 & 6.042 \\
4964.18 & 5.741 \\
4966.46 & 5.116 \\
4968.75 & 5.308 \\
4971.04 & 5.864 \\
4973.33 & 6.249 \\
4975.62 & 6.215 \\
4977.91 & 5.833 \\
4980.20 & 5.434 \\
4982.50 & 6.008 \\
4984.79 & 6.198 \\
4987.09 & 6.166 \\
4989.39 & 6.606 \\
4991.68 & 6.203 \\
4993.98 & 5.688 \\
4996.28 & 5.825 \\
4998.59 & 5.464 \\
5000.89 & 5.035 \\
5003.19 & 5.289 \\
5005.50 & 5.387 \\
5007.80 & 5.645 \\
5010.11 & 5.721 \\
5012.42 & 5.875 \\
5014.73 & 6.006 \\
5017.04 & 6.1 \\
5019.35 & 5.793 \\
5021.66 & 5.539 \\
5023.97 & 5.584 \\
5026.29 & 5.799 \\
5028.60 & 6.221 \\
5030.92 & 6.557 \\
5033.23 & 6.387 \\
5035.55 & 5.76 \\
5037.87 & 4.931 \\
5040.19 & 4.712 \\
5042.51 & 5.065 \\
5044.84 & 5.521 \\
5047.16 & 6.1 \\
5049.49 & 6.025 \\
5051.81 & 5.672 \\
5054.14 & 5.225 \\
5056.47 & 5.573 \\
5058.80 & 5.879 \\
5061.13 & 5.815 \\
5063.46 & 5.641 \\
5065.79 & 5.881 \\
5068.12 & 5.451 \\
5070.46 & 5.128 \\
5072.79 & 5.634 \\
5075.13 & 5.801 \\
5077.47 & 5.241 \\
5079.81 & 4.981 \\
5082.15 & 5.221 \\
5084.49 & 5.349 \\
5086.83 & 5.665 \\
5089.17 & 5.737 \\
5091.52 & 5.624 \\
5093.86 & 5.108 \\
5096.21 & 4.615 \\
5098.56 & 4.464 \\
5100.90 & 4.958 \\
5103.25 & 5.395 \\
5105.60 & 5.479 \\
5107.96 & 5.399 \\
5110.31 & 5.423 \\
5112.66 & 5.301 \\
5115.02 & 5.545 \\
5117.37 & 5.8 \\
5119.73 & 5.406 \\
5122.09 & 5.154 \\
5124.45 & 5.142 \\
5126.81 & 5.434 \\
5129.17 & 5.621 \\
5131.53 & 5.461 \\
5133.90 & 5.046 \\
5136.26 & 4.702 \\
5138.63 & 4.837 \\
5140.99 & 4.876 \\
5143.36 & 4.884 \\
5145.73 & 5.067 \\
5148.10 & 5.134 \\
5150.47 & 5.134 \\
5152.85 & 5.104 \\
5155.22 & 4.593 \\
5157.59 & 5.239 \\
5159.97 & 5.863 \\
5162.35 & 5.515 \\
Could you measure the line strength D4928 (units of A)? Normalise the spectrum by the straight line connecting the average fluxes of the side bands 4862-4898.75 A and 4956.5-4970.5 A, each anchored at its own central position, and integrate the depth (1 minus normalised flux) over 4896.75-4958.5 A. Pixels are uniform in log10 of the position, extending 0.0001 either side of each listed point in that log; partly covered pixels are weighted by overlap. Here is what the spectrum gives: -1.5 A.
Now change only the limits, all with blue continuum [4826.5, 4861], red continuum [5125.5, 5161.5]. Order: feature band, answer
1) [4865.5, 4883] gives 0.59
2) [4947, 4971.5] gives -1.05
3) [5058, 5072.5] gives -0.91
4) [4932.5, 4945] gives -0.68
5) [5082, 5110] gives -0.13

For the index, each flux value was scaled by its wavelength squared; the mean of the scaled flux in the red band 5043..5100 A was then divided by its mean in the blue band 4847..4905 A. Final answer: 1.05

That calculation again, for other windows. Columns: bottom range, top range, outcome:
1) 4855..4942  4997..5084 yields 1.06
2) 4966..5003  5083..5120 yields 0.96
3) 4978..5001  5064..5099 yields 0.94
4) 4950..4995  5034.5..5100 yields 0.96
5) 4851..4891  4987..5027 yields 1.08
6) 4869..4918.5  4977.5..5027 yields 1.08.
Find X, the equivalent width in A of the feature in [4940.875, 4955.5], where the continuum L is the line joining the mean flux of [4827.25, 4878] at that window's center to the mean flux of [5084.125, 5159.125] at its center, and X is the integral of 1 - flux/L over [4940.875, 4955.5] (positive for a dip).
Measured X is -1.4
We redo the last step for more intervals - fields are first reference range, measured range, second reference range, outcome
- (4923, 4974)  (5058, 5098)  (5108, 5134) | 0.47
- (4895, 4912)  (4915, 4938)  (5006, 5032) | 1.80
